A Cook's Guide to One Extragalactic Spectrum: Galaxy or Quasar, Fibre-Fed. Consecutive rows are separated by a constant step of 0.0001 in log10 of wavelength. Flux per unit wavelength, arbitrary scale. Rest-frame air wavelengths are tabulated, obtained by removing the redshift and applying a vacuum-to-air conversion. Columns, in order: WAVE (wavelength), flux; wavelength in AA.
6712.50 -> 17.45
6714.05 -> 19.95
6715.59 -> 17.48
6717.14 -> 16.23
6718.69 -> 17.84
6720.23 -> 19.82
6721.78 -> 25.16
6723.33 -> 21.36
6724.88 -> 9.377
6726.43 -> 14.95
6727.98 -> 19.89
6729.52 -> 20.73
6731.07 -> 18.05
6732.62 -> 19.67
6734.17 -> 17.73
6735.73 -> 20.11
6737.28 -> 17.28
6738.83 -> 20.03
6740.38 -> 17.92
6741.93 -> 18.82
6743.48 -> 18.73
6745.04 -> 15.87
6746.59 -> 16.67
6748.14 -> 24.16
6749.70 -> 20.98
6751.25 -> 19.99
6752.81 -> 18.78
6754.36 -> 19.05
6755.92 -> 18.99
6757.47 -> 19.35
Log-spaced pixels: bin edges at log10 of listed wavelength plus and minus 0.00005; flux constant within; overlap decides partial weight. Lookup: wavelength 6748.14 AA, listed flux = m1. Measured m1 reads 24.16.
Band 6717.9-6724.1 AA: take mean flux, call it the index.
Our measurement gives 21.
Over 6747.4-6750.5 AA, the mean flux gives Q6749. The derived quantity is 22.5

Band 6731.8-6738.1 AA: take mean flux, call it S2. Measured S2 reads 18.7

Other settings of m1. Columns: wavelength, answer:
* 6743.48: 18.73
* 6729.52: 20.73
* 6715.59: 17.48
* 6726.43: 14.95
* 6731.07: 18.05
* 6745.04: 15.87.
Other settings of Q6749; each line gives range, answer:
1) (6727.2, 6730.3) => 20.4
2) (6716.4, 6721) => 18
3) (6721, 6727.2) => 17.7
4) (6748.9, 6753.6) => 19.9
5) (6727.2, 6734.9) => 19.2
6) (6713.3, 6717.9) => 17.9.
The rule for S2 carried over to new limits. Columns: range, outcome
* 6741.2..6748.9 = 18.8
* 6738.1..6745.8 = 18.3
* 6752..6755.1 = 18.9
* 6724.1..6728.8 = 14.8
